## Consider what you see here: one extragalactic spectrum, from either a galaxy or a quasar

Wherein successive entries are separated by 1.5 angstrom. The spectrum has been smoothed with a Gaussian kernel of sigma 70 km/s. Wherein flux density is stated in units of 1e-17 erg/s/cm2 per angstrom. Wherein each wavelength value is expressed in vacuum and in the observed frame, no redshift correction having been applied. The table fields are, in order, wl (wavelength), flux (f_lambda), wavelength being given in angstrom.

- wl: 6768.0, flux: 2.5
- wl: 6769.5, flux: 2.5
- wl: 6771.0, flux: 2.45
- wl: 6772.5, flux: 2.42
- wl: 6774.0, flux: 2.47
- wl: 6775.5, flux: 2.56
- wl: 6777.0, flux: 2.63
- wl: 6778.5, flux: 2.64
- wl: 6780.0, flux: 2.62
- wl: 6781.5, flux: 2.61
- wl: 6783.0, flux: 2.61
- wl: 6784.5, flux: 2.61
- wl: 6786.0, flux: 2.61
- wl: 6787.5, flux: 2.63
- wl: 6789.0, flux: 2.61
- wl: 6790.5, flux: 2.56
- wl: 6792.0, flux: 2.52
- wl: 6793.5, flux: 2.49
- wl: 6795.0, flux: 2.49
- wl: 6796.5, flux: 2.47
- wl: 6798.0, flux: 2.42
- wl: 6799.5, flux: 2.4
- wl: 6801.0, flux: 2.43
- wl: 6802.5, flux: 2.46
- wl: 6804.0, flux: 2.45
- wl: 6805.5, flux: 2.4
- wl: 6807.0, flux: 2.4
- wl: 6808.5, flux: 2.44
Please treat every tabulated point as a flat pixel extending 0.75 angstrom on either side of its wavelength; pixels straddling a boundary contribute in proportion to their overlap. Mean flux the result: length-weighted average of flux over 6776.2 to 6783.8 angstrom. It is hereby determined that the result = 2.62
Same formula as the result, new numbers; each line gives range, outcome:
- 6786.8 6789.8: 2.62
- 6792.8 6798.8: 2.47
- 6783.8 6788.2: 2.62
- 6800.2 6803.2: 2.44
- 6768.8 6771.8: 2.47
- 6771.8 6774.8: 2.45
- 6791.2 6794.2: 2.51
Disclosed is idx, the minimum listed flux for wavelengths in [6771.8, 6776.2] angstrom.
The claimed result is 2.42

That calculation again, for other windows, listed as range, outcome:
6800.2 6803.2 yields 2.43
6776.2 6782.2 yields 2.61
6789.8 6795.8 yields 2.49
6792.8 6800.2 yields 2.4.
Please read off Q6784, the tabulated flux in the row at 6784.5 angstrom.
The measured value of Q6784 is 2.61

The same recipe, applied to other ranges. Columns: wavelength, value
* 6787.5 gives 2.63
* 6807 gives 2.4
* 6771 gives 2.45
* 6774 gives 2.47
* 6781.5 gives 2.61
